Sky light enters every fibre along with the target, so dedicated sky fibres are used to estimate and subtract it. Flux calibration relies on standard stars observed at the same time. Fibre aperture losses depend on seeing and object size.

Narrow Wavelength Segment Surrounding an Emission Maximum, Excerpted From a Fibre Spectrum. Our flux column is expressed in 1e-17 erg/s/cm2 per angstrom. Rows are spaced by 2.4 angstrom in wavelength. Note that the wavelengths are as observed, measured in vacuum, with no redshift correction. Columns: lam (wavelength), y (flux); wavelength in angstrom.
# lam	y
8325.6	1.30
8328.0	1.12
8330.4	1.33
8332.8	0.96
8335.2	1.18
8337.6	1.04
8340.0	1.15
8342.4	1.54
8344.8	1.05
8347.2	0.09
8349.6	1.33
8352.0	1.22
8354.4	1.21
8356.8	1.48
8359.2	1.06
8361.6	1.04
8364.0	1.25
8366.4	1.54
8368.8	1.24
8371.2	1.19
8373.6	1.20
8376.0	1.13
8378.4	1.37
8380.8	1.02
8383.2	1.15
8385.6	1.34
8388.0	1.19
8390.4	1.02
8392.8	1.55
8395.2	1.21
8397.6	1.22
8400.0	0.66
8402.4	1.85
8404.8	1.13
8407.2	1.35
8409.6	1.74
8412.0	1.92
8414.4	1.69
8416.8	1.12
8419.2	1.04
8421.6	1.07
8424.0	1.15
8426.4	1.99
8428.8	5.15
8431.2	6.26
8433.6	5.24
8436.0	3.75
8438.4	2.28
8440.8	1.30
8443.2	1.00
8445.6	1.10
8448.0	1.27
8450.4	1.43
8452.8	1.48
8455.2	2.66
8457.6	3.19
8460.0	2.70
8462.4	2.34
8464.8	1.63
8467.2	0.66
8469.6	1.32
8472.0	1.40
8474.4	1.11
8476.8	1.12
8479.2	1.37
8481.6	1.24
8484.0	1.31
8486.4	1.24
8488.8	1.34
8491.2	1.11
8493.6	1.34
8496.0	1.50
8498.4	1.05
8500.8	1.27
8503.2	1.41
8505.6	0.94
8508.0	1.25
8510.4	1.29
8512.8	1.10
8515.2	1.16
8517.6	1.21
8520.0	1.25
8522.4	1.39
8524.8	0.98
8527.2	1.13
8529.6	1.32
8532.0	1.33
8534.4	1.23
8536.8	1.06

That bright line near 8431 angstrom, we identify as H-alpha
